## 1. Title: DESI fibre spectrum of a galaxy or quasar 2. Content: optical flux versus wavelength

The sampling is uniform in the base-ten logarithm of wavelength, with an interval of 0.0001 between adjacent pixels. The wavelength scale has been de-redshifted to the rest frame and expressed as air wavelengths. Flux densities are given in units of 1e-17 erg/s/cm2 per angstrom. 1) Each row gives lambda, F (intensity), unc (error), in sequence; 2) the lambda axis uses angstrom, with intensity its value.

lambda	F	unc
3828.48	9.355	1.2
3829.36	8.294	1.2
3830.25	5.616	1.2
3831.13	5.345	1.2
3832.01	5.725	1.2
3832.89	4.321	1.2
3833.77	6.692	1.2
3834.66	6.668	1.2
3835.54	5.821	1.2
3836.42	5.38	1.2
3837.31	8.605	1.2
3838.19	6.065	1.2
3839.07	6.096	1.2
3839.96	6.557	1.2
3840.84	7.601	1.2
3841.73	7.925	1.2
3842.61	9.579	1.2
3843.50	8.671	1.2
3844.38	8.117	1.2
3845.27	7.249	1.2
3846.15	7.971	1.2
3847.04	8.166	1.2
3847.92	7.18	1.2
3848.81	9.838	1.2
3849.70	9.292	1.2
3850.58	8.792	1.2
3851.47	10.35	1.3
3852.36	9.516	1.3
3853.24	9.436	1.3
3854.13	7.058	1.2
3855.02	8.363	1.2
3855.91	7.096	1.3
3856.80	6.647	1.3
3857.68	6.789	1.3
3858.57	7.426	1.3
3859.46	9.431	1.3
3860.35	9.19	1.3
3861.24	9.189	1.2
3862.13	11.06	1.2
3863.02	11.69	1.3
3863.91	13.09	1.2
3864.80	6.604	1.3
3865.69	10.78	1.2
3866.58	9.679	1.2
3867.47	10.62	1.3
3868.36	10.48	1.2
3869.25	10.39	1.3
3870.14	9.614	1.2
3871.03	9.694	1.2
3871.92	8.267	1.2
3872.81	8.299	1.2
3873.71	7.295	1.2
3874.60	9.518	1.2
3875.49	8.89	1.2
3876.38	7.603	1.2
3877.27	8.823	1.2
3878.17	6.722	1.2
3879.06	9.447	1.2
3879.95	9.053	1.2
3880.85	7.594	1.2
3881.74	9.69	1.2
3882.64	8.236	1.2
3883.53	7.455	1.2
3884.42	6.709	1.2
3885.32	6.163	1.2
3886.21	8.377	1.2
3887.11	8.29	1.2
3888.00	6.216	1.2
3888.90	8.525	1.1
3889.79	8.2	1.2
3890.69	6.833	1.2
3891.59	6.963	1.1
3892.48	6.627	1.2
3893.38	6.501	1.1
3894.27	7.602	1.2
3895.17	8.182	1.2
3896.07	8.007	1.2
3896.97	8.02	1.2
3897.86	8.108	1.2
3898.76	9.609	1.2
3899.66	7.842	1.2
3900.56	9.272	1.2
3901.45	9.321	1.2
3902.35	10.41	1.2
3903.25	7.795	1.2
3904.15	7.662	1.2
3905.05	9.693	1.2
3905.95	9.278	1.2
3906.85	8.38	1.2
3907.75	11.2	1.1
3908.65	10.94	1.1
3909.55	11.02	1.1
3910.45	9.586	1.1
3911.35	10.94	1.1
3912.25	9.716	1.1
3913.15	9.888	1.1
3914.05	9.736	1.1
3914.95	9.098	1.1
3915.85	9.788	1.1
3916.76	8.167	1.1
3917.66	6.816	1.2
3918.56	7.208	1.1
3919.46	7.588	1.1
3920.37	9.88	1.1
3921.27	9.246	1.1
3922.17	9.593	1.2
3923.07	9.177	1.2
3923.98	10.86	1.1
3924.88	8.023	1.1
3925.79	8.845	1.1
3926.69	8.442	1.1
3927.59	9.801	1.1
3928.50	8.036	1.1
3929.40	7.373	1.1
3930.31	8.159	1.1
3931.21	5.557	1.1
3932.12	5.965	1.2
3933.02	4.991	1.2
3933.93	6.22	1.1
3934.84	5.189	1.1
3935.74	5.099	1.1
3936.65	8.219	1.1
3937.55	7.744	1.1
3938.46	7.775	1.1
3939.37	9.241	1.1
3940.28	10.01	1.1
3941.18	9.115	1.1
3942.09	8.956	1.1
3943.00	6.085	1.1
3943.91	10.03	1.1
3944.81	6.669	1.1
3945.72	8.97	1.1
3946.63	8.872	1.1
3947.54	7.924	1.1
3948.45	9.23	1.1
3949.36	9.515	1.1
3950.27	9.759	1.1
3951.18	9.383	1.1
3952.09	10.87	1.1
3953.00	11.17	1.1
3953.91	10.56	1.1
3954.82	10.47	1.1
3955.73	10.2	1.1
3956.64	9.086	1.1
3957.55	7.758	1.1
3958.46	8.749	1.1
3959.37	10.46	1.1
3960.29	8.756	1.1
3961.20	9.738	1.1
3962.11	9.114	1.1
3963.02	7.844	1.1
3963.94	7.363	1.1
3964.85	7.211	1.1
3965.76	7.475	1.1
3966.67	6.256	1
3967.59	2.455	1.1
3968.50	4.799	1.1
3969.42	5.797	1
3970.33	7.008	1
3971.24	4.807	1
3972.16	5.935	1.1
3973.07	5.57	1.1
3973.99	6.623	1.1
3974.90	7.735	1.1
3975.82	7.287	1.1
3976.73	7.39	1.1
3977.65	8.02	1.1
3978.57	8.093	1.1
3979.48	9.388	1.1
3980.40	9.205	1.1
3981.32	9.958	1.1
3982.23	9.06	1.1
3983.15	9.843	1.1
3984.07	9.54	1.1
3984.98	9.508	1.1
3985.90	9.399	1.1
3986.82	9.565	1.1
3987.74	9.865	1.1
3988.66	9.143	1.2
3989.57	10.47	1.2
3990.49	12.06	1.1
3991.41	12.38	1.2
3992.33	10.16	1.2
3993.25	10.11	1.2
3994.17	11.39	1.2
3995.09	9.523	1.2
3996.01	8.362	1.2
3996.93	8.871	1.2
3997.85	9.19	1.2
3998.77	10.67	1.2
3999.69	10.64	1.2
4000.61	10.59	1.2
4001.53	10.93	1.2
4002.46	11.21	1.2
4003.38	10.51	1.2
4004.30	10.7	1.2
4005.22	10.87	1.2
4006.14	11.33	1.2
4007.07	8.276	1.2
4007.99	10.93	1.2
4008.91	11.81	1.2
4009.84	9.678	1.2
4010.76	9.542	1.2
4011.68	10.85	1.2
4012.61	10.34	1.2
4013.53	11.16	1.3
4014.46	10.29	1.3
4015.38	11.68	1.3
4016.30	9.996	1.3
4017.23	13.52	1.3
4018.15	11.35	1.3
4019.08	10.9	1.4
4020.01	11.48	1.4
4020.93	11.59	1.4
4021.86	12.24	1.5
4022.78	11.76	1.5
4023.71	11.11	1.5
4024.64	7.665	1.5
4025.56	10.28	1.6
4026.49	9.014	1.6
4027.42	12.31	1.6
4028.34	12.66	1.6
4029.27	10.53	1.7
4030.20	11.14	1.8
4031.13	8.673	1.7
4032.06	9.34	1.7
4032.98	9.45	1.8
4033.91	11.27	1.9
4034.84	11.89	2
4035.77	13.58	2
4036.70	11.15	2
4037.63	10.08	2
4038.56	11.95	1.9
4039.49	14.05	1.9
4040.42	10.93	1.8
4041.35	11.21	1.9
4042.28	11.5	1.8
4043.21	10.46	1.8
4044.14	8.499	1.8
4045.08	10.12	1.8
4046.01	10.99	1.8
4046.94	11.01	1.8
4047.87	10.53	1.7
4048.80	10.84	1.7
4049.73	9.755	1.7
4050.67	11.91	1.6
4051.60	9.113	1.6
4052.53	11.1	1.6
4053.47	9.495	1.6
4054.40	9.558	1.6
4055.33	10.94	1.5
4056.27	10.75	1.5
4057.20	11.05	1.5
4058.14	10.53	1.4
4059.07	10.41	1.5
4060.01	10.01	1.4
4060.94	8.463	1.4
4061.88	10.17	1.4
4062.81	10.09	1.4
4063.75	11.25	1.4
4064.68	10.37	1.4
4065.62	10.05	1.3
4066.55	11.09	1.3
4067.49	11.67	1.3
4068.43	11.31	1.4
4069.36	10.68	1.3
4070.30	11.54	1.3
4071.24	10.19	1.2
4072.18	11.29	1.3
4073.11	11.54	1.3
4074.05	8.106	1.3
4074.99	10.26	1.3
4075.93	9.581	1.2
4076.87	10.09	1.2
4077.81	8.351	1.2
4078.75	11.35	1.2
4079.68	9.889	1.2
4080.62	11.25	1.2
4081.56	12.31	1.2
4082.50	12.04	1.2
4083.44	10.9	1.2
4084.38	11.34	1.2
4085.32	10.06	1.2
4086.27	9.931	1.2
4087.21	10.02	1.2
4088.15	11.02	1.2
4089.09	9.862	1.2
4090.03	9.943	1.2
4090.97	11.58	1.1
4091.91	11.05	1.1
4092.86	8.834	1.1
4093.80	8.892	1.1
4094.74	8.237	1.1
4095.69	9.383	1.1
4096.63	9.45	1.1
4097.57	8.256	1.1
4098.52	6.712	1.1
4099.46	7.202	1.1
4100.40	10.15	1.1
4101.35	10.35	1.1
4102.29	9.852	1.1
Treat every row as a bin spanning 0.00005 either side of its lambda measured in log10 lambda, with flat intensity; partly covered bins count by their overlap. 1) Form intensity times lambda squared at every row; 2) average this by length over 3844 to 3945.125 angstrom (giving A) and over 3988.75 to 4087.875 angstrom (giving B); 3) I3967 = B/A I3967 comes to 1.34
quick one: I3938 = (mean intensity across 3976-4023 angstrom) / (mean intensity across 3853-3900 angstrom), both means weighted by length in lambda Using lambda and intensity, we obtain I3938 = 1.2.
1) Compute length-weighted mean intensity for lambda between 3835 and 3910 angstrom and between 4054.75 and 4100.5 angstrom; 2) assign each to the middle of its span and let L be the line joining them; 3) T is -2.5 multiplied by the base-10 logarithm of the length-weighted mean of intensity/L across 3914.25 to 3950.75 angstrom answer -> 0.10 mag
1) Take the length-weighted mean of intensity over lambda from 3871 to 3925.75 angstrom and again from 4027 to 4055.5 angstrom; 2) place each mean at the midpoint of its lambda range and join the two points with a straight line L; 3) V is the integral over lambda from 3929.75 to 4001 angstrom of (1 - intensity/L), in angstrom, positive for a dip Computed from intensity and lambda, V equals 8.6 angstrom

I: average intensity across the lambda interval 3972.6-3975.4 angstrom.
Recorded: 6.65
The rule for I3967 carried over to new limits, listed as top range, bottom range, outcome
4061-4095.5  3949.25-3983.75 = 1.35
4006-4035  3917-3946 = 1.41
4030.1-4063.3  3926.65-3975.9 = 1.41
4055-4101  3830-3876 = 1.38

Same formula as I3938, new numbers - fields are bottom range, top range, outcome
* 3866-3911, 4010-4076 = 1.25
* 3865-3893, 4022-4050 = 1.29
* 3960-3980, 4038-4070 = 1.52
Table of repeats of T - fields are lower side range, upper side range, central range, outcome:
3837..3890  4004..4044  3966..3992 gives 0.256 mag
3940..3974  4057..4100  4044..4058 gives -0.076 mag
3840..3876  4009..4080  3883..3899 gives 0.215 mag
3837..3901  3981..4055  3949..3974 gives 0.207 mag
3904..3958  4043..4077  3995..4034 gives -0.080 mag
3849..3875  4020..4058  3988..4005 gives 0.002 mag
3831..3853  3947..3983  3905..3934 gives -0.110 mag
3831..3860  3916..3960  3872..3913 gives -0.054 mag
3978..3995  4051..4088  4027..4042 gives -0.103 mag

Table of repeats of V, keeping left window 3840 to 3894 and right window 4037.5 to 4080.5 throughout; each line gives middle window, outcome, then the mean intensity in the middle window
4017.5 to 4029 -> -1.03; 11.1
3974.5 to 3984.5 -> 1.04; 8.68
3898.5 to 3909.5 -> -0.56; 9.34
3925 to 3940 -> 3.02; 7.34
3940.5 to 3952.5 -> 0.58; 8.89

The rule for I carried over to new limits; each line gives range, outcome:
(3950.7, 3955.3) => 10.5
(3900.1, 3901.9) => 9.32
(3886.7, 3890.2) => 7.81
